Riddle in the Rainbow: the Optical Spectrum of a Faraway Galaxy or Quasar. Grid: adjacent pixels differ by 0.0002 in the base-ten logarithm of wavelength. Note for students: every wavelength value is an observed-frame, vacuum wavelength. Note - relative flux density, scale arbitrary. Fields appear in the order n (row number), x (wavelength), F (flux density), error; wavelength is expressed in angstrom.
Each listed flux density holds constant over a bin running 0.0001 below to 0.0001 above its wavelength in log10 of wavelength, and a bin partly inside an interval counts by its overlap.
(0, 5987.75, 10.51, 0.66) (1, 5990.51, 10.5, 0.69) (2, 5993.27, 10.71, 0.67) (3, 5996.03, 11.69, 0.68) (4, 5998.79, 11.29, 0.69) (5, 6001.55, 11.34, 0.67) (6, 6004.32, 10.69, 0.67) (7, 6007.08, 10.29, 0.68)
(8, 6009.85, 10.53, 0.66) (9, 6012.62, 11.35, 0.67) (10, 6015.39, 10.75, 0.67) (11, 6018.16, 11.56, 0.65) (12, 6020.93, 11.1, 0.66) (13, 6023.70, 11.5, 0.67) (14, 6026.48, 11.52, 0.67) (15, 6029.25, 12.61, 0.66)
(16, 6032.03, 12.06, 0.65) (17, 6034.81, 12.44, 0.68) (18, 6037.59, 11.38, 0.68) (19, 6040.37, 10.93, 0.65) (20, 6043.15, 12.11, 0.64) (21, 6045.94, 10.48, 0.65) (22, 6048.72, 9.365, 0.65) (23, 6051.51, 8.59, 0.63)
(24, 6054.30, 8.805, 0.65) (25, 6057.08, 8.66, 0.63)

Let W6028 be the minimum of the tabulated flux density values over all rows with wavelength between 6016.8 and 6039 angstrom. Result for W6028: 11.1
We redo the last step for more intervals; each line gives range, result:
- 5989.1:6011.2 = 10.29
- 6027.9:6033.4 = 12.06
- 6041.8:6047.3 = 10.48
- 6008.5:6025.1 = 10.53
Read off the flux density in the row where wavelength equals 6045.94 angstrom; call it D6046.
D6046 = 10.48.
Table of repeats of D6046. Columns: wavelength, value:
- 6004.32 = 10.69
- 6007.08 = 10.29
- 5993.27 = 10.71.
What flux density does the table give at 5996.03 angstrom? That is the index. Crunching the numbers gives 11.69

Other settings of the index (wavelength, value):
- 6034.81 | 12.44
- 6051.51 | 8.59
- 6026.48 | 11.52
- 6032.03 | 12.06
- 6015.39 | 10.75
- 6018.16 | 11.56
